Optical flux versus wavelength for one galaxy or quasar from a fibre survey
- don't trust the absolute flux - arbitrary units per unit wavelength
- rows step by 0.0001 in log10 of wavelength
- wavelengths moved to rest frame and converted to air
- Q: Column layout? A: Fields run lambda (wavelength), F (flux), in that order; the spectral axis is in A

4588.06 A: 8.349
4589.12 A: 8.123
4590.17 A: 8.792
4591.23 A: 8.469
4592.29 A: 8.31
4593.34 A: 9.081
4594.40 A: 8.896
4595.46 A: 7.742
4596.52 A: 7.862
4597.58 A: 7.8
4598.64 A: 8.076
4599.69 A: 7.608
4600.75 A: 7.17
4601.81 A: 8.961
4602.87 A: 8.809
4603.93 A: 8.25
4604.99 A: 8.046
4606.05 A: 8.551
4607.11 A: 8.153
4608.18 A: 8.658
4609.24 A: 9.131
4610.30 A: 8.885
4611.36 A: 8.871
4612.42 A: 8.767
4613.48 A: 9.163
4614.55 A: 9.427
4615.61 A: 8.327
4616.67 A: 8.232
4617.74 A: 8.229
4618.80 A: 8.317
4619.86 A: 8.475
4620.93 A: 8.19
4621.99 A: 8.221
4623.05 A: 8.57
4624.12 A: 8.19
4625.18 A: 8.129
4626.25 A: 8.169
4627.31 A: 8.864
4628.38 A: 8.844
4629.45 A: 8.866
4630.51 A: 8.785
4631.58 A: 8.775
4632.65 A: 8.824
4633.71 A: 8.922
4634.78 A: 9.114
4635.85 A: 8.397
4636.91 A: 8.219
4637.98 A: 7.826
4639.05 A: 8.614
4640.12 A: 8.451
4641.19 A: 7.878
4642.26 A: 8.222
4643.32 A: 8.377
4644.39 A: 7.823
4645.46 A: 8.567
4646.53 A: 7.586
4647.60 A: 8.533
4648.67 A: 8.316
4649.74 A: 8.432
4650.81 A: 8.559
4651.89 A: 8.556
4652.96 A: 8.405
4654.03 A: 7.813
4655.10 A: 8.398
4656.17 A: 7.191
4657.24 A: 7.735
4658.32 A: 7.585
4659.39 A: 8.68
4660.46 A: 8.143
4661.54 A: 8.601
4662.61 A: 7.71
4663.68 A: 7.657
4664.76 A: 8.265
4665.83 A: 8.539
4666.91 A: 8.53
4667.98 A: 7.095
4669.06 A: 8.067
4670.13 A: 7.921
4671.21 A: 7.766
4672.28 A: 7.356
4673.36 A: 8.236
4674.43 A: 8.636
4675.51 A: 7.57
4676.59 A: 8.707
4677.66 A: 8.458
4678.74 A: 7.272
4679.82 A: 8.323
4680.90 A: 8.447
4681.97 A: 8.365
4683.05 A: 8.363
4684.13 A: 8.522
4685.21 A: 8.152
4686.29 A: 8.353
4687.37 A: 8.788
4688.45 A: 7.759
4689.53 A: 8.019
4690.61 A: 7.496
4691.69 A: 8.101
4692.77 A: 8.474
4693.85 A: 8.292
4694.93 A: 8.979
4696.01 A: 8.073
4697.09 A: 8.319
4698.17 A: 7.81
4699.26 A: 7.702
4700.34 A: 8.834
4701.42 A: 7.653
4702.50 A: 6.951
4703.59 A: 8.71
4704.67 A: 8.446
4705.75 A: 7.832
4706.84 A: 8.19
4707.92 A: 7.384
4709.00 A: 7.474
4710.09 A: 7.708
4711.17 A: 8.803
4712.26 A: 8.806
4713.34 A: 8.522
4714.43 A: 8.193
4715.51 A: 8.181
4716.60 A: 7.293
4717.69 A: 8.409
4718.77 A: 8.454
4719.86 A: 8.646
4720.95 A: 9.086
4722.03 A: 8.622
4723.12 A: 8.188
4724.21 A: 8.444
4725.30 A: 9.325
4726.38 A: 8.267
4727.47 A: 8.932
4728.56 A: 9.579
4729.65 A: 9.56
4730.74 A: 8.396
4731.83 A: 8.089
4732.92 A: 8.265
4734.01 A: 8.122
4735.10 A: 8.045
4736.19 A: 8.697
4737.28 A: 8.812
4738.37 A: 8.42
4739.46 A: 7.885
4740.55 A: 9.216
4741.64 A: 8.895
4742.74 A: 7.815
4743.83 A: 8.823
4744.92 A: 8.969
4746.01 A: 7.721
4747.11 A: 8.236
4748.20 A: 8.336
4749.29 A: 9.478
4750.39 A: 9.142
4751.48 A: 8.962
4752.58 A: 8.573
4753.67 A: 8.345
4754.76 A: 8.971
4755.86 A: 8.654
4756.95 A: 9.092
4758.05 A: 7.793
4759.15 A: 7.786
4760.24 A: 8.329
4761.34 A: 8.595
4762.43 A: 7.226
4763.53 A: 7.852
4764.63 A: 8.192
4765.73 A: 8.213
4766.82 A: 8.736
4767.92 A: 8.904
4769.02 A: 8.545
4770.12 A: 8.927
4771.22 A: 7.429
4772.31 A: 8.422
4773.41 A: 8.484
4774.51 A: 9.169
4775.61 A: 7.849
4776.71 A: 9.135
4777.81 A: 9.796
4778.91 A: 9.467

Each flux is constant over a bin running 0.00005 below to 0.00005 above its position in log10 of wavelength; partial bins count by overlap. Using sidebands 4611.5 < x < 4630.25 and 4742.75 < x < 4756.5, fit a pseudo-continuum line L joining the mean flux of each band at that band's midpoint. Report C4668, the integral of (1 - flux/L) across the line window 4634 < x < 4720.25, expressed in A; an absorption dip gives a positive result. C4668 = 4.3 A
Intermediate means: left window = 8.54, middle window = 8.16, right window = 8.66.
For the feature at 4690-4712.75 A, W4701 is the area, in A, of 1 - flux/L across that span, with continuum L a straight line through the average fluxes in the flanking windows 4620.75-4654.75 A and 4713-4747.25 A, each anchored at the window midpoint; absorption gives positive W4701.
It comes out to 1.0 A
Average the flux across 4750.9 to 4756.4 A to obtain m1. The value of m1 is 8.71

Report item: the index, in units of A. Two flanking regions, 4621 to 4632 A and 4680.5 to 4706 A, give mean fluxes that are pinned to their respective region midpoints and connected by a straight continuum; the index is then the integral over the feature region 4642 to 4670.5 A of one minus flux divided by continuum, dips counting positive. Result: 0.86 A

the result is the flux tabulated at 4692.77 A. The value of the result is 8.474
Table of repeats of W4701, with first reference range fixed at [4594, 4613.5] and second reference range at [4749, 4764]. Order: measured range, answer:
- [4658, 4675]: 0.72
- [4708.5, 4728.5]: 0.01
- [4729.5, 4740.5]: 0.04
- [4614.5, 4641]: -0.35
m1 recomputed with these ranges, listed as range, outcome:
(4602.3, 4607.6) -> 8.37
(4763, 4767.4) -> 8.25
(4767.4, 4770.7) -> 8.76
